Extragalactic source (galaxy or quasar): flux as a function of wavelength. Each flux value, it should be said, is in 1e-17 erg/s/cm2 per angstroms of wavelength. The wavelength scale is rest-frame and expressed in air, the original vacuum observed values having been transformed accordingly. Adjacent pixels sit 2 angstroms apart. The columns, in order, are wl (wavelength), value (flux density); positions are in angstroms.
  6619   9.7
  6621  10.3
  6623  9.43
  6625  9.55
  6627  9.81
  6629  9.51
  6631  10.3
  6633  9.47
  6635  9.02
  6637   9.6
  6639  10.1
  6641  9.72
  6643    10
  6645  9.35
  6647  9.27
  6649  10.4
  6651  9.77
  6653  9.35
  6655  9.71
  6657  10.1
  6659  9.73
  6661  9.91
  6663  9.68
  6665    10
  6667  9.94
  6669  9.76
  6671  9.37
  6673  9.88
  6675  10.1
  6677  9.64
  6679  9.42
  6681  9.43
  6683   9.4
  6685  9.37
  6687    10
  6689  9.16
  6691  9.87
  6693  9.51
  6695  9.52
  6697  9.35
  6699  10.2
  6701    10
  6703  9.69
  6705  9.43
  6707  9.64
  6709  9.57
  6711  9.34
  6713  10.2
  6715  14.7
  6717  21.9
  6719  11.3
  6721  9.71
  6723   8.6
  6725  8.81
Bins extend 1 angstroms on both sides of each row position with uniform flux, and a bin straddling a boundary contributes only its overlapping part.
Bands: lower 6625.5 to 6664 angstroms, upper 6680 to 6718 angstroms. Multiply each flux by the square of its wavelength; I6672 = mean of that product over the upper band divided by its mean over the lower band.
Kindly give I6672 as 1.10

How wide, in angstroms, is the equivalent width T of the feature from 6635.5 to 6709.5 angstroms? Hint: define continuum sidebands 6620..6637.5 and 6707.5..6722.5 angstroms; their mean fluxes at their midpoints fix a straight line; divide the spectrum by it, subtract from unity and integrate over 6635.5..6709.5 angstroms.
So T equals 8.2 angstroms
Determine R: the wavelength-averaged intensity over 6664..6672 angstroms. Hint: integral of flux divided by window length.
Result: 9.77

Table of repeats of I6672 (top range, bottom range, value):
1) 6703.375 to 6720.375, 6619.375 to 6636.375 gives 1.26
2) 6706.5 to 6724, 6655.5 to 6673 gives 1.21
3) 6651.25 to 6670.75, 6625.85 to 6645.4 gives 1.02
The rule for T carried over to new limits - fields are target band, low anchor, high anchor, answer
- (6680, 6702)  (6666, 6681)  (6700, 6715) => 0.6 angstroms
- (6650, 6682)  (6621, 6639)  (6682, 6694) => -0.5 angstroms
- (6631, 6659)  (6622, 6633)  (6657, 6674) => 0.1 angstroms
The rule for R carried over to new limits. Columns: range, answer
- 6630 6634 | 9.89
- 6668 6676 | 9.78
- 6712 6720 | 14.5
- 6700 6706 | 9.71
